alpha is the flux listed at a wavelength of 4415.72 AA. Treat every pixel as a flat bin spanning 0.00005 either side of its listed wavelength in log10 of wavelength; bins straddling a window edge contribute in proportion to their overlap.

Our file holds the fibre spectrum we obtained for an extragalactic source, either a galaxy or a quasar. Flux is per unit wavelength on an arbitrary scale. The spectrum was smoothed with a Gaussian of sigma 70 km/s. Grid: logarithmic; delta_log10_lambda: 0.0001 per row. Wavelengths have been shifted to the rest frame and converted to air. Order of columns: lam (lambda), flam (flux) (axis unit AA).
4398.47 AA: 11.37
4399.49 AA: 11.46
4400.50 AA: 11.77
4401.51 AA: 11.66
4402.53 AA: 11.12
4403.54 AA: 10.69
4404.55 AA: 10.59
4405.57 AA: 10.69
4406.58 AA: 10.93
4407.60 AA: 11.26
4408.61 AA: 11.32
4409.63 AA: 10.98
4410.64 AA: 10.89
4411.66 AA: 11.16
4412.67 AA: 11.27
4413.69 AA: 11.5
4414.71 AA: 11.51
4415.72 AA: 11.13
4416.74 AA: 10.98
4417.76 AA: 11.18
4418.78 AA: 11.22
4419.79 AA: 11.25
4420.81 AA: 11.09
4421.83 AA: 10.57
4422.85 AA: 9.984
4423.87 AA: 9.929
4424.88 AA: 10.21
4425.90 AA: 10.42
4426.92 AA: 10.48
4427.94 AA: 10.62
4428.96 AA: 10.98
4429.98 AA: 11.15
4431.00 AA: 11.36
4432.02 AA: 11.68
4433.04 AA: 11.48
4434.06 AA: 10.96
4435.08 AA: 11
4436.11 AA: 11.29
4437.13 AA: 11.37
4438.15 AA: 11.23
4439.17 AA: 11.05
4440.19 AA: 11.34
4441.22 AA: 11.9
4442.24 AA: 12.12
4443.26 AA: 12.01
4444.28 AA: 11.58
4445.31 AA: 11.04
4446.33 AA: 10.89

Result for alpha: 11.13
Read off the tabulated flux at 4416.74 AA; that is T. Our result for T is 10.98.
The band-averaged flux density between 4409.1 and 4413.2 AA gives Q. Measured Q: 11.1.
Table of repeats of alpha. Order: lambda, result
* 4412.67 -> 11.27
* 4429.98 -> 11.15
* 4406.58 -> 10.93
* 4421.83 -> 10.57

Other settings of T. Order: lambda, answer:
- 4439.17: 11.05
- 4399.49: 11.46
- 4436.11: 11.29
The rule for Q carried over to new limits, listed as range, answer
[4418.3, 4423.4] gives 10.8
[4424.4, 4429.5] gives 10.5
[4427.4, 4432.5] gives 11.2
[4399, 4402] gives 11.7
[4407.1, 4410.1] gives 11.2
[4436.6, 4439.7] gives 11.2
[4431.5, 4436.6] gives 11.3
